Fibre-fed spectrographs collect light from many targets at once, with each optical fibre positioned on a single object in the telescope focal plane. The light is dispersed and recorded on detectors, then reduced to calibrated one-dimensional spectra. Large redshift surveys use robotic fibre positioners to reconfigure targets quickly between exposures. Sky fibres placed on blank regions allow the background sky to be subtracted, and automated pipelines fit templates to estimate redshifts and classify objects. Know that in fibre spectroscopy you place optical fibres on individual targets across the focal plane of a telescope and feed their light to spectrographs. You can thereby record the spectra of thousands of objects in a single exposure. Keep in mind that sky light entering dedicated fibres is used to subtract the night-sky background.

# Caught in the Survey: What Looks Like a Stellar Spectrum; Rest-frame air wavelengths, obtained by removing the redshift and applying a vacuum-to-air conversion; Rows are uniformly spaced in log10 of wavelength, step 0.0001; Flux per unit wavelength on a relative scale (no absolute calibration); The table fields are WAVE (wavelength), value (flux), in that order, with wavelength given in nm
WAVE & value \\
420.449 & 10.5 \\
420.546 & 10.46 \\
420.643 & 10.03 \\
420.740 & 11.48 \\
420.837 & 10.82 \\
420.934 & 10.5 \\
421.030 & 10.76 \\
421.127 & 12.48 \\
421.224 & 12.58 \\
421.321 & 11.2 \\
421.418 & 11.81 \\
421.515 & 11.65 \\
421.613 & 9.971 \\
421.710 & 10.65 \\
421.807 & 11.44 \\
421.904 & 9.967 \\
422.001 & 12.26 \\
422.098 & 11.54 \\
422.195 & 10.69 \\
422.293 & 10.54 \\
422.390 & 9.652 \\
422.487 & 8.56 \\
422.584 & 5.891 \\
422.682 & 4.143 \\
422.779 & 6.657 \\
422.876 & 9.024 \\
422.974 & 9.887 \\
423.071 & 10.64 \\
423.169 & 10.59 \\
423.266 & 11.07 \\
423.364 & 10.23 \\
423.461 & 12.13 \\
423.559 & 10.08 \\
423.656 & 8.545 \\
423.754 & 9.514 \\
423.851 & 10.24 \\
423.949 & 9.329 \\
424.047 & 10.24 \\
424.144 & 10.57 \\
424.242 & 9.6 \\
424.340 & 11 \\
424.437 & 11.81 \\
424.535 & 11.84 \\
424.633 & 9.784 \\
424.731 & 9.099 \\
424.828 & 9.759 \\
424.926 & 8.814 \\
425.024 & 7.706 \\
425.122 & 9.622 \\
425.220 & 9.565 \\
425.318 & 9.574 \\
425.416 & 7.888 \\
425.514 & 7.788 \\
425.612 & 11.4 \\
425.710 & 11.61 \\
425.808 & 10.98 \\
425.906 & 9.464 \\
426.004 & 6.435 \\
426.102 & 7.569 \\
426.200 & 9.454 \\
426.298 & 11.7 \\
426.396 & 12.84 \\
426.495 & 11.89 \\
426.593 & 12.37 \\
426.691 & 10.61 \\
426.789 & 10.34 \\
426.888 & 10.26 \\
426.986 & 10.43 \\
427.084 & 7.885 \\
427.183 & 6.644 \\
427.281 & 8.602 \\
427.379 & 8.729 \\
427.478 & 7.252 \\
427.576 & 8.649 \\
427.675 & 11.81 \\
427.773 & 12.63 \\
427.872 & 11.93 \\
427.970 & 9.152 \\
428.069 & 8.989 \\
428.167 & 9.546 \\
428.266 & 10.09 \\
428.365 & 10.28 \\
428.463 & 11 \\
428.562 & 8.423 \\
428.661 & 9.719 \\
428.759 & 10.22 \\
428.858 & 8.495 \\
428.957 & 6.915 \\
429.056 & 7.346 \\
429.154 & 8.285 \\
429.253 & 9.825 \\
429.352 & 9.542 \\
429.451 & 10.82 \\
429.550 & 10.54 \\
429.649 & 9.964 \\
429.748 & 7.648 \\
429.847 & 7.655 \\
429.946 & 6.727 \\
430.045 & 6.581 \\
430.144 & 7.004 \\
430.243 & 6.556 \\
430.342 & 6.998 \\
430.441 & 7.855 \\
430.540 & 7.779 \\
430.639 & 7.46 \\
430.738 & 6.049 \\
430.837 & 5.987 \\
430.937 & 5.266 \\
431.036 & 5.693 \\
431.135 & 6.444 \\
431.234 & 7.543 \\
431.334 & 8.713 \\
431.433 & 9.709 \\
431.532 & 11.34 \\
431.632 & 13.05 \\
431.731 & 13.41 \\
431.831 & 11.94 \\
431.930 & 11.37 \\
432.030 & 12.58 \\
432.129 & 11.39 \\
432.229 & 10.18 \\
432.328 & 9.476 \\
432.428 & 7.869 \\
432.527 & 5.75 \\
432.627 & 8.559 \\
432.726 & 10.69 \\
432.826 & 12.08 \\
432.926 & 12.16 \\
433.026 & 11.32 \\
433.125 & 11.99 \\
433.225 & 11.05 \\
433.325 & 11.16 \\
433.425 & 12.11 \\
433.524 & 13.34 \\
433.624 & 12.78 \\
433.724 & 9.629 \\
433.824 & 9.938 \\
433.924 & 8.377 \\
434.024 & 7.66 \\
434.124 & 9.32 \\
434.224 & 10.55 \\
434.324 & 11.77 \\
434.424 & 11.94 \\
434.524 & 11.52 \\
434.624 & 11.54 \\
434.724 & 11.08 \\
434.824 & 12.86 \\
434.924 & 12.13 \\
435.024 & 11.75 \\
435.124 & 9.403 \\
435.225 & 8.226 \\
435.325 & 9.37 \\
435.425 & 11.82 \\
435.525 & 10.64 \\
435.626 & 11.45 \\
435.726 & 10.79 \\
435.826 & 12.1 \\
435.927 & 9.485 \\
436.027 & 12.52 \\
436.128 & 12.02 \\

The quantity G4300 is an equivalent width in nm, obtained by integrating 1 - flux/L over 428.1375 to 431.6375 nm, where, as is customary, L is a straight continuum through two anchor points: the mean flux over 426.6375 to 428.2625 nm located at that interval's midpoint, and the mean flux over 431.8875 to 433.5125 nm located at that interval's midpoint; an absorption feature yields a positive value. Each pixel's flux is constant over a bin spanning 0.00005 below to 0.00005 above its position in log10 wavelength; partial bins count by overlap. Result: 0.60 nm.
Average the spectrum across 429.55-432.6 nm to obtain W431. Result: 8.57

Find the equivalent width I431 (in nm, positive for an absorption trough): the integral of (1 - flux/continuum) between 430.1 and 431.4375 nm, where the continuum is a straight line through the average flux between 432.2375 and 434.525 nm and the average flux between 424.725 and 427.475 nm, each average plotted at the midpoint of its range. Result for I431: 0.416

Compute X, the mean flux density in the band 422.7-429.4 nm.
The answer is 9.71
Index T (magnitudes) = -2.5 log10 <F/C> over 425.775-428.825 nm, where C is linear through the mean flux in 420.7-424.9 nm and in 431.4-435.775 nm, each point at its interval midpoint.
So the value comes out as 0.07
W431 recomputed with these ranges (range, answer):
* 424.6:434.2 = 9.47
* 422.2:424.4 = 9.5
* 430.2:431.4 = 6.91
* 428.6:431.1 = 7.87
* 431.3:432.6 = 10.5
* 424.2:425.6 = 9.61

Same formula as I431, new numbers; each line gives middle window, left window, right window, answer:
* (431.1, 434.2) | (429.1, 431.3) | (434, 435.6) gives -0.383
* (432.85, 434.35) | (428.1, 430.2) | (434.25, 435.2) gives 0.003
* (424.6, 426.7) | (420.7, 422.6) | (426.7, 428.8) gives 0.051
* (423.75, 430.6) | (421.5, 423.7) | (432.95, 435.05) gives 0.599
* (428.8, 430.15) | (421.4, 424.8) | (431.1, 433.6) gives 0.260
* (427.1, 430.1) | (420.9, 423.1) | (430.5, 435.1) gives 0.300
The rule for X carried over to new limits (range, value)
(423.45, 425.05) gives 9.99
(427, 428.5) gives 9.56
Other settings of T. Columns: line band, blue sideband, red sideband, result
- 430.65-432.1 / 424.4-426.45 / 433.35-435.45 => 0.14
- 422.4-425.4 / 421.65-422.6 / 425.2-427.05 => 0.08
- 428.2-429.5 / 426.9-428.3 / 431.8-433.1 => 0.05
